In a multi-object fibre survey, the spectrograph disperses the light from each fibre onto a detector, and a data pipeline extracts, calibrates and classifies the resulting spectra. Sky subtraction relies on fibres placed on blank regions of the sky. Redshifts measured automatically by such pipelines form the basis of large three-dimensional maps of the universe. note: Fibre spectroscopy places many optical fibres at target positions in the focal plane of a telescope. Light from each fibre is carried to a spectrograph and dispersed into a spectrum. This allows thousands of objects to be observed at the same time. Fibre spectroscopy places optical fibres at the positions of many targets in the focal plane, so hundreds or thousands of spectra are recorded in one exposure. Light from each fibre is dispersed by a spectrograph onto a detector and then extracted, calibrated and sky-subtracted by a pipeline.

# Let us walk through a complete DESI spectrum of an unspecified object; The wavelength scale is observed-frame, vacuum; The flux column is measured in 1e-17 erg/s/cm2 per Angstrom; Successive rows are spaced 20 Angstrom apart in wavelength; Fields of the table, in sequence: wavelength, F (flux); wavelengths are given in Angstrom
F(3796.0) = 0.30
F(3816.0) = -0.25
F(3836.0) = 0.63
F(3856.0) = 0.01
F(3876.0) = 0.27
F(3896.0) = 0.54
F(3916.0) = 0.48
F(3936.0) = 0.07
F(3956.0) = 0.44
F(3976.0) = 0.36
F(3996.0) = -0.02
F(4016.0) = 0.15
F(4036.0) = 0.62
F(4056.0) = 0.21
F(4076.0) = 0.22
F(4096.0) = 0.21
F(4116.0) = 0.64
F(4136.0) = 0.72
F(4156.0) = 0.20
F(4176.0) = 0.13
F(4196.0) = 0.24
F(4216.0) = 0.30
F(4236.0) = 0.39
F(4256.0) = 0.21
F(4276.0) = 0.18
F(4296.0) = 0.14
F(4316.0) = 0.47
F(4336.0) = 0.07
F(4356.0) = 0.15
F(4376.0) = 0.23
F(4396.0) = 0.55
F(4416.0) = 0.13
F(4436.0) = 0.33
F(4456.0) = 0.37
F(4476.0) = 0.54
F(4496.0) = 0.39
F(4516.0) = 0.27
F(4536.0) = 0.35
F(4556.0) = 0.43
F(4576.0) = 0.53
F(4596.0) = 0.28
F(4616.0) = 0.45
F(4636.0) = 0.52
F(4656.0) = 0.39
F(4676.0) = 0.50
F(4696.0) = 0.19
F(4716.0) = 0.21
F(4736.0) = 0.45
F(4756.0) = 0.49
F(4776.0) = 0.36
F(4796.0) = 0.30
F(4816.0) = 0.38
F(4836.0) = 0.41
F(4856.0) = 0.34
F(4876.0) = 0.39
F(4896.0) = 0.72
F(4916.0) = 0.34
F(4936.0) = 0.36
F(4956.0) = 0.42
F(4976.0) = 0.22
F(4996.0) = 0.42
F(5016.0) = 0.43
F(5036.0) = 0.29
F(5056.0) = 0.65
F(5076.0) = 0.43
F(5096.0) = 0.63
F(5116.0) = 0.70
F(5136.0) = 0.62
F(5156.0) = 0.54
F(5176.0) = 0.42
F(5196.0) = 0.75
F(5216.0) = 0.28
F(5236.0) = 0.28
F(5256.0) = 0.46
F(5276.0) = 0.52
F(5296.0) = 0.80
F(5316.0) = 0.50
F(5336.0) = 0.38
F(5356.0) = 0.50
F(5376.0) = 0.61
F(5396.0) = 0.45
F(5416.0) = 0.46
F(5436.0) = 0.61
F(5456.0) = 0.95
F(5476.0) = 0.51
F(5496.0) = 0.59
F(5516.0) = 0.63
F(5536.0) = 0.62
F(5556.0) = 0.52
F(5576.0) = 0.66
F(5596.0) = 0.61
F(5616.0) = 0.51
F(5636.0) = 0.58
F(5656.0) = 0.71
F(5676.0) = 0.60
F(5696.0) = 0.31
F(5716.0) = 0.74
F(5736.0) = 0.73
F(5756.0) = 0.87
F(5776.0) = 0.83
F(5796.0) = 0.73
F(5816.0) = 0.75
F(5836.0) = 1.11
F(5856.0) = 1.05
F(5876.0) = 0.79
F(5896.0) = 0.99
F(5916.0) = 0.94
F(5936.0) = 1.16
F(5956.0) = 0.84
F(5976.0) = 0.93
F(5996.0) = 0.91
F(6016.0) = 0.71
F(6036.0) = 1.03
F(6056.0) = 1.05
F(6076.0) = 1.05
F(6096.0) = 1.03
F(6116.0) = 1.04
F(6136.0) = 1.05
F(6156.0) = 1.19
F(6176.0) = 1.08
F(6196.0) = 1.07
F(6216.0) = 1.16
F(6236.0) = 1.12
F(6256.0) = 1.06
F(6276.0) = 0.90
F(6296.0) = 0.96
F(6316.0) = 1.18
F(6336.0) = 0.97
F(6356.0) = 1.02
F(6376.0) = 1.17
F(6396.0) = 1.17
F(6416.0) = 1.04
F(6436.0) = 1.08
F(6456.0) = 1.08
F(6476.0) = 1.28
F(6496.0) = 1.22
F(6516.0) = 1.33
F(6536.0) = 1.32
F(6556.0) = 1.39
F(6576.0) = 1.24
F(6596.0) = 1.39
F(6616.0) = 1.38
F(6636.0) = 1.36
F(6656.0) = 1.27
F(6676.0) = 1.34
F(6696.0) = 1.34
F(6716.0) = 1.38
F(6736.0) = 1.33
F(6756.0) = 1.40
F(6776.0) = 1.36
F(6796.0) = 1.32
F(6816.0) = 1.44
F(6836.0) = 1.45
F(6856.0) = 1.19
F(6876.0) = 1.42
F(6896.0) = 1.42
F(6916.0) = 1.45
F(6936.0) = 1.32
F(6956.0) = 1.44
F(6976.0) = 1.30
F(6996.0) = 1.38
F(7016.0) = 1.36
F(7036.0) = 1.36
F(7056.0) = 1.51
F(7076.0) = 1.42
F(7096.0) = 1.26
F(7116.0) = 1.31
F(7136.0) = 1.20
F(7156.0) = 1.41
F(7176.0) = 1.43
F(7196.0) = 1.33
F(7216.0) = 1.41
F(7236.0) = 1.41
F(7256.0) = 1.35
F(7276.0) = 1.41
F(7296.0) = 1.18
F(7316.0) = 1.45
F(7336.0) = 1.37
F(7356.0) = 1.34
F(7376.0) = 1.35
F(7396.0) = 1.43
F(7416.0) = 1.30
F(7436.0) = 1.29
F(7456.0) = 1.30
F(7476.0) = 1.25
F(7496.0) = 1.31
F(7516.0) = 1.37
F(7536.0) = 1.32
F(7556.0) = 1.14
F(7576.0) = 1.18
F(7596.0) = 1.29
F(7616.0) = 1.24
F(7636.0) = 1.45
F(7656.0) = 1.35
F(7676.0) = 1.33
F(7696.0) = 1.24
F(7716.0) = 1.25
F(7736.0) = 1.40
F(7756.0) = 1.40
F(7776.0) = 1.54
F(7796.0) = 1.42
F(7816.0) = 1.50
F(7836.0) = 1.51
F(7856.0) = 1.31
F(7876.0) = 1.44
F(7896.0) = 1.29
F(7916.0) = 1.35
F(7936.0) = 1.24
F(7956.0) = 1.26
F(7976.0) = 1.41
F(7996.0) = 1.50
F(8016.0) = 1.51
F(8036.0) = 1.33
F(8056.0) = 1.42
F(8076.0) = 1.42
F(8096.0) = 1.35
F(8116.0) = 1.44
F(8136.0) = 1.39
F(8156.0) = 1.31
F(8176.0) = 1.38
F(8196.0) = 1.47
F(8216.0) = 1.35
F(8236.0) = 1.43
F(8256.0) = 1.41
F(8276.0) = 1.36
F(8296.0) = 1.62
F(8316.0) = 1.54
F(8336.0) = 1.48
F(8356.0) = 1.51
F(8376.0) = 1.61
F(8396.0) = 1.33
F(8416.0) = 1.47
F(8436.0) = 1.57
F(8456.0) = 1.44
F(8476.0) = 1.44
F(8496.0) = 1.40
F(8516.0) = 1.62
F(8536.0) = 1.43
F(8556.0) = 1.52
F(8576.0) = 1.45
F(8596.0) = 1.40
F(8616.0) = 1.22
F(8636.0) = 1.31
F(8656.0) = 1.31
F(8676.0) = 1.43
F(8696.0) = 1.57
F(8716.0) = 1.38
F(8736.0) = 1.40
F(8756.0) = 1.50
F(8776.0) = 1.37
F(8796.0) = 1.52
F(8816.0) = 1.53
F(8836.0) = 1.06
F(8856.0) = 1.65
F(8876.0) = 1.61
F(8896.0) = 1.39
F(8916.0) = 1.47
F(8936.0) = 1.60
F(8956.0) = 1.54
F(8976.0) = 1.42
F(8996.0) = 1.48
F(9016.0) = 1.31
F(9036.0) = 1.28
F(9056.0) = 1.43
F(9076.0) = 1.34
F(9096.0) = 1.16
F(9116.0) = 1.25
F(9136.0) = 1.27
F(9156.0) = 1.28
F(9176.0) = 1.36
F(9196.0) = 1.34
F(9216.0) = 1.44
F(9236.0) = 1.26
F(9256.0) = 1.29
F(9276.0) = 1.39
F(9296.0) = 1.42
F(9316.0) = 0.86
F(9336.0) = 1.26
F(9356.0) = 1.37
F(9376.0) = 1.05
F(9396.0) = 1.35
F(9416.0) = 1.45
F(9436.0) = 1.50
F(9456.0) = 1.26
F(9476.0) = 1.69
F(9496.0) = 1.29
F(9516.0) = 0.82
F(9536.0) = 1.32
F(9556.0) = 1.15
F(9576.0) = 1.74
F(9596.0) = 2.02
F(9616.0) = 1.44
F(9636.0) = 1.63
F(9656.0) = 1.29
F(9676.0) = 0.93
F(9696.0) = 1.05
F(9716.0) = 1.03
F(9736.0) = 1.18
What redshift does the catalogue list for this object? 0.462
